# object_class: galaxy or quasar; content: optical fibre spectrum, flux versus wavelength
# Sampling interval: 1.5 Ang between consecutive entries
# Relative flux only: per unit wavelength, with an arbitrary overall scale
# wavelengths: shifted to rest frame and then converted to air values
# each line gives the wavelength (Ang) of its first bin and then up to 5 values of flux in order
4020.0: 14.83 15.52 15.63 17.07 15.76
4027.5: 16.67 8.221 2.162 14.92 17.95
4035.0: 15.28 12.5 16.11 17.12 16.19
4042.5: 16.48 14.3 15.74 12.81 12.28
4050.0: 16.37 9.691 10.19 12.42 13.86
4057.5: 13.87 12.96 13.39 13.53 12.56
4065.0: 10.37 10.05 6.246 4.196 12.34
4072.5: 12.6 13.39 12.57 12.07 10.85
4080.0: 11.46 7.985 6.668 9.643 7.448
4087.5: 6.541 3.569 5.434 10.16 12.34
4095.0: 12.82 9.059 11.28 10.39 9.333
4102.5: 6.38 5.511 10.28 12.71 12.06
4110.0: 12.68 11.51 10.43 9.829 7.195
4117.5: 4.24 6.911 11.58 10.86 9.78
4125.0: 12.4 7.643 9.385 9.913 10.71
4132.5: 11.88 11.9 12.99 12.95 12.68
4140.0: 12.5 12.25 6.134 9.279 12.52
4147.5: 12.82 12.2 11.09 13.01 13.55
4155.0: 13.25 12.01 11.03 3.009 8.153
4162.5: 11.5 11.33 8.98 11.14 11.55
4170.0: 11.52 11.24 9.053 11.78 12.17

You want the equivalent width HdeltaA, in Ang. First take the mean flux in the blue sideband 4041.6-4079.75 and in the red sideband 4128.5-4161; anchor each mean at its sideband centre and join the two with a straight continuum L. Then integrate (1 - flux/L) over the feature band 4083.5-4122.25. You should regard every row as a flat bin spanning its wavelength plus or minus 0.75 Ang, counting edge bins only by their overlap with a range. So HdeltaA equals 8.3 Ang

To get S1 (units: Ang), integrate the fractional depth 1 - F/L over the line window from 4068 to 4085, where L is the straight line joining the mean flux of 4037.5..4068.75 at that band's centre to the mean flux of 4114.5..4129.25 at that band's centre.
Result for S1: 2.2 Ang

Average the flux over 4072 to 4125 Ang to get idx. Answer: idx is 9.67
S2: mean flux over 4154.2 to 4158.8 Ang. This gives 12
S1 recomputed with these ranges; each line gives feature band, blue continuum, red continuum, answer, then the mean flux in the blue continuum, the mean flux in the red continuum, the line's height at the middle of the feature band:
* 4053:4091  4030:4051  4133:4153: 9.36 Ang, 14.4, 11.7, 13.6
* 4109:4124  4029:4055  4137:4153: 3.18 Ang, 13.5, 11.6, 12.1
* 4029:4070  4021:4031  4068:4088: -3.59 Ang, 13.2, 9.73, 11.6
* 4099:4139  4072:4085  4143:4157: 4.48 Ang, 10.8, 11.9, 11.4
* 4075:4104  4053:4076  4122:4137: 5.54 Ang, 11.6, 10.9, 11.3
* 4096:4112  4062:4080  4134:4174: 1.20 Ang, 10.8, 11.1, 10.9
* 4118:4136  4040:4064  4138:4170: 1.95 Ang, 13.6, 11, 11.6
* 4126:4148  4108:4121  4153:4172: -2.26 Ang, 9.52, 10.6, 10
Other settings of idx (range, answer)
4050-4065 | 12.6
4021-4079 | 13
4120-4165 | 11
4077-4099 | 9.07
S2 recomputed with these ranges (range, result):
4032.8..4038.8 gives 15.5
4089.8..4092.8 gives 7.91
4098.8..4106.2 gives 8.35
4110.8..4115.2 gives 10.6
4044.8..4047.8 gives 14.2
